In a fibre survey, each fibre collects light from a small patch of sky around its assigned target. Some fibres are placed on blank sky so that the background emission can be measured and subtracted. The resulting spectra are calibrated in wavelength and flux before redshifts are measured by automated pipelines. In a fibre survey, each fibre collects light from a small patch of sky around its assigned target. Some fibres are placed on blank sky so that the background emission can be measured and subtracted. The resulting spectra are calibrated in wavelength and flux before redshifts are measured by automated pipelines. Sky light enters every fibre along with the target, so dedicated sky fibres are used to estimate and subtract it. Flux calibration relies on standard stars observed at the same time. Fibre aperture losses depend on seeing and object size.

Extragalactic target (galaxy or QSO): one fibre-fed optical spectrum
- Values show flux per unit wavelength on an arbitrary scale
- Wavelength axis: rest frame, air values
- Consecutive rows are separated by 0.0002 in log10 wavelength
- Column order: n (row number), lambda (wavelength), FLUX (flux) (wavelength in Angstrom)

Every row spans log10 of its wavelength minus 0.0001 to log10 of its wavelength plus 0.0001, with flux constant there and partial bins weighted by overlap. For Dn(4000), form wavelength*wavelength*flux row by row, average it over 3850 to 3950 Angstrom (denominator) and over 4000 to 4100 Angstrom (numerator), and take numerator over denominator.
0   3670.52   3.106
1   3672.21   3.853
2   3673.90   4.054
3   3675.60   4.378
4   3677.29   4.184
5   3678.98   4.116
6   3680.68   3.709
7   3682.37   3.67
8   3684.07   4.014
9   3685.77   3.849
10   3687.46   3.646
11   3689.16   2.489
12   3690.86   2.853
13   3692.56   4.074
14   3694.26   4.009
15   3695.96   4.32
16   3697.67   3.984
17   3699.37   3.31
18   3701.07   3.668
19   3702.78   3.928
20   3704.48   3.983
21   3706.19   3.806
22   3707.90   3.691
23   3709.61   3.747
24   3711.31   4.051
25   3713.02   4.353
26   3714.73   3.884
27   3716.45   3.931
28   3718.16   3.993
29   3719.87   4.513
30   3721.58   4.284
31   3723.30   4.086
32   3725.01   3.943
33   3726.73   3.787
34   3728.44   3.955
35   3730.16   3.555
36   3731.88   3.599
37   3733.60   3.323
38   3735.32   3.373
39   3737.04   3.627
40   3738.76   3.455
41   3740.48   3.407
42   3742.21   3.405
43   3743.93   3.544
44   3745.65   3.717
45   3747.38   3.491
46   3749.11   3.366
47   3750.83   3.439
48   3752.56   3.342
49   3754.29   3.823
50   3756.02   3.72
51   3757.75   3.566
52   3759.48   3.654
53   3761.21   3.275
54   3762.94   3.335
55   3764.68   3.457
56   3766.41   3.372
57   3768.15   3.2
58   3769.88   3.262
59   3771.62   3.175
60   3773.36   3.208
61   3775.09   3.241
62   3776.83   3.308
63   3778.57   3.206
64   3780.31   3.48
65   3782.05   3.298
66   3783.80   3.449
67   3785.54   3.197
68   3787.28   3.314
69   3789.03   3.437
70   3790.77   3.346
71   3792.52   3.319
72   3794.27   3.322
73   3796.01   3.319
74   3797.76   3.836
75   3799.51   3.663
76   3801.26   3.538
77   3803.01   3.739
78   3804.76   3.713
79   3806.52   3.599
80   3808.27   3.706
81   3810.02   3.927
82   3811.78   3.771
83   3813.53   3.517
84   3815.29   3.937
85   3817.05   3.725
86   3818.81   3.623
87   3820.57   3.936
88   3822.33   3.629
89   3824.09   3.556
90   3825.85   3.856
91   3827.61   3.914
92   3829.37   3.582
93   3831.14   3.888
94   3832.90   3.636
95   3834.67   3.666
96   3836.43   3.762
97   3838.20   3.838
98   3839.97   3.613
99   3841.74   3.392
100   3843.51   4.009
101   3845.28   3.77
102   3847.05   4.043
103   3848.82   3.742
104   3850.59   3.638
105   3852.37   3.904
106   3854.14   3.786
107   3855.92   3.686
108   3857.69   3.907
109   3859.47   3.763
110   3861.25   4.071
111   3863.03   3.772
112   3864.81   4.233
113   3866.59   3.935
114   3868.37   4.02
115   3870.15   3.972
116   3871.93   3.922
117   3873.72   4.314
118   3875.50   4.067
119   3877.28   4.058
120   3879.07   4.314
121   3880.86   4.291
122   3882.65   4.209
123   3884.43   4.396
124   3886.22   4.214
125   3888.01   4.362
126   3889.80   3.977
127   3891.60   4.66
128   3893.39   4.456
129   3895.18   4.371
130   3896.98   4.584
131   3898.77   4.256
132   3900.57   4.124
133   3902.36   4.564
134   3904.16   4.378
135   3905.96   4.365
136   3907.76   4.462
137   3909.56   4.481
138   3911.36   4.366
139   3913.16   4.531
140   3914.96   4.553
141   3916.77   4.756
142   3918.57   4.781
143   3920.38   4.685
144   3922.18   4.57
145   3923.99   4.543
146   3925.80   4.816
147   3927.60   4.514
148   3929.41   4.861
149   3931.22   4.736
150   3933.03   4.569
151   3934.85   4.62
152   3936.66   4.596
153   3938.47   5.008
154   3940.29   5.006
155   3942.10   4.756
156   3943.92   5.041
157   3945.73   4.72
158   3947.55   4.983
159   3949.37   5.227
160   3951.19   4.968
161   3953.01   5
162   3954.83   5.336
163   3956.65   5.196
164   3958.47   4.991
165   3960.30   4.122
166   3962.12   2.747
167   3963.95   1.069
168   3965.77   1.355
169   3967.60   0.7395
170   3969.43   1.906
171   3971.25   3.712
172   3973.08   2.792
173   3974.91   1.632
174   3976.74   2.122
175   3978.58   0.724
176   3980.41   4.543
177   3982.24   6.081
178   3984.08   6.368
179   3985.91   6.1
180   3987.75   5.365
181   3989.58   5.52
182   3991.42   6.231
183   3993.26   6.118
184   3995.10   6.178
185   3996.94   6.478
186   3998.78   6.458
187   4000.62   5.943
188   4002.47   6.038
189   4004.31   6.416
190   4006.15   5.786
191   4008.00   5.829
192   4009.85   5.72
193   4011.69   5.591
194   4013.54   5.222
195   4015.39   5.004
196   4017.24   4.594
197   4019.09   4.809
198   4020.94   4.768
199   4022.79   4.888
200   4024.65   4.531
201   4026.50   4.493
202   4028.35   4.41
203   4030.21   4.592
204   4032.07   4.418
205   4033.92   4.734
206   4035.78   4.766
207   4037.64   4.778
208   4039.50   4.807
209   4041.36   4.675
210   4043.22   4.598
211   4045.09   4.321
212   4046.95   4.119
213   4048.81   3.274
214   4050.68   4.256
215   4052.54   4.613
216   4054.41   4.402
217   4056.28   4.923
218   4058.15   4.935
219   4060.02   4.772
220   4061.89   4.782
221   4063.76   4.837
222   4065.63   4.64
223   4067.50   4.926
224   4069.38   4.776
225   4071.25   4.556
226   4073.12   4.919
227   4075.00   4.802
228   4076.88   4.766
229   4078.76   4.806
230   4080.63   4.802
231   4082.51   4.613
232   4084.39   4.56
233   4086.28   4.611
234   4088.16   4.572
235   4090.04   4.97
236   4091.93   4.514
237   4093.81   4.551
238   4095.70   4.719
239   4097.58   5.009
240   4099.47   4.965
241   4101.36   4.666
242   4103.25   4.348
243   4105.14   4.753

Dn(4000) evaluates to 1.18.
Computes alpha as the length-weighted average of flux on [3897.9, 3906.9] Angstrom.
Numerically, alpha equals 4.34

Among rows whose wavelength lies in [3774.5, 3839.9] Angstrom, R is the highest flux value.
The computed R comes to 3.937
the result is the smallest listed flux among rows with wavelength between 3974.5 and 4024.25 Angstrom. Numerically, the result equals 0.724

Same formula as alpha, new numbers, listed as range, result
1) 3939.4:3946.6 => 4.89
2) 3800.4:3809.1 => 3.66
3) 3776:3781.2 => 3.33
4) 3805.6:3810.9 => 3.74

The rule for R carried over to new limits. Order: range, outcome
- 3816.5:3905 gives 4.66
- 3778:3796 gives 3.48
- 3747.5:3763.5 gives 3.823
